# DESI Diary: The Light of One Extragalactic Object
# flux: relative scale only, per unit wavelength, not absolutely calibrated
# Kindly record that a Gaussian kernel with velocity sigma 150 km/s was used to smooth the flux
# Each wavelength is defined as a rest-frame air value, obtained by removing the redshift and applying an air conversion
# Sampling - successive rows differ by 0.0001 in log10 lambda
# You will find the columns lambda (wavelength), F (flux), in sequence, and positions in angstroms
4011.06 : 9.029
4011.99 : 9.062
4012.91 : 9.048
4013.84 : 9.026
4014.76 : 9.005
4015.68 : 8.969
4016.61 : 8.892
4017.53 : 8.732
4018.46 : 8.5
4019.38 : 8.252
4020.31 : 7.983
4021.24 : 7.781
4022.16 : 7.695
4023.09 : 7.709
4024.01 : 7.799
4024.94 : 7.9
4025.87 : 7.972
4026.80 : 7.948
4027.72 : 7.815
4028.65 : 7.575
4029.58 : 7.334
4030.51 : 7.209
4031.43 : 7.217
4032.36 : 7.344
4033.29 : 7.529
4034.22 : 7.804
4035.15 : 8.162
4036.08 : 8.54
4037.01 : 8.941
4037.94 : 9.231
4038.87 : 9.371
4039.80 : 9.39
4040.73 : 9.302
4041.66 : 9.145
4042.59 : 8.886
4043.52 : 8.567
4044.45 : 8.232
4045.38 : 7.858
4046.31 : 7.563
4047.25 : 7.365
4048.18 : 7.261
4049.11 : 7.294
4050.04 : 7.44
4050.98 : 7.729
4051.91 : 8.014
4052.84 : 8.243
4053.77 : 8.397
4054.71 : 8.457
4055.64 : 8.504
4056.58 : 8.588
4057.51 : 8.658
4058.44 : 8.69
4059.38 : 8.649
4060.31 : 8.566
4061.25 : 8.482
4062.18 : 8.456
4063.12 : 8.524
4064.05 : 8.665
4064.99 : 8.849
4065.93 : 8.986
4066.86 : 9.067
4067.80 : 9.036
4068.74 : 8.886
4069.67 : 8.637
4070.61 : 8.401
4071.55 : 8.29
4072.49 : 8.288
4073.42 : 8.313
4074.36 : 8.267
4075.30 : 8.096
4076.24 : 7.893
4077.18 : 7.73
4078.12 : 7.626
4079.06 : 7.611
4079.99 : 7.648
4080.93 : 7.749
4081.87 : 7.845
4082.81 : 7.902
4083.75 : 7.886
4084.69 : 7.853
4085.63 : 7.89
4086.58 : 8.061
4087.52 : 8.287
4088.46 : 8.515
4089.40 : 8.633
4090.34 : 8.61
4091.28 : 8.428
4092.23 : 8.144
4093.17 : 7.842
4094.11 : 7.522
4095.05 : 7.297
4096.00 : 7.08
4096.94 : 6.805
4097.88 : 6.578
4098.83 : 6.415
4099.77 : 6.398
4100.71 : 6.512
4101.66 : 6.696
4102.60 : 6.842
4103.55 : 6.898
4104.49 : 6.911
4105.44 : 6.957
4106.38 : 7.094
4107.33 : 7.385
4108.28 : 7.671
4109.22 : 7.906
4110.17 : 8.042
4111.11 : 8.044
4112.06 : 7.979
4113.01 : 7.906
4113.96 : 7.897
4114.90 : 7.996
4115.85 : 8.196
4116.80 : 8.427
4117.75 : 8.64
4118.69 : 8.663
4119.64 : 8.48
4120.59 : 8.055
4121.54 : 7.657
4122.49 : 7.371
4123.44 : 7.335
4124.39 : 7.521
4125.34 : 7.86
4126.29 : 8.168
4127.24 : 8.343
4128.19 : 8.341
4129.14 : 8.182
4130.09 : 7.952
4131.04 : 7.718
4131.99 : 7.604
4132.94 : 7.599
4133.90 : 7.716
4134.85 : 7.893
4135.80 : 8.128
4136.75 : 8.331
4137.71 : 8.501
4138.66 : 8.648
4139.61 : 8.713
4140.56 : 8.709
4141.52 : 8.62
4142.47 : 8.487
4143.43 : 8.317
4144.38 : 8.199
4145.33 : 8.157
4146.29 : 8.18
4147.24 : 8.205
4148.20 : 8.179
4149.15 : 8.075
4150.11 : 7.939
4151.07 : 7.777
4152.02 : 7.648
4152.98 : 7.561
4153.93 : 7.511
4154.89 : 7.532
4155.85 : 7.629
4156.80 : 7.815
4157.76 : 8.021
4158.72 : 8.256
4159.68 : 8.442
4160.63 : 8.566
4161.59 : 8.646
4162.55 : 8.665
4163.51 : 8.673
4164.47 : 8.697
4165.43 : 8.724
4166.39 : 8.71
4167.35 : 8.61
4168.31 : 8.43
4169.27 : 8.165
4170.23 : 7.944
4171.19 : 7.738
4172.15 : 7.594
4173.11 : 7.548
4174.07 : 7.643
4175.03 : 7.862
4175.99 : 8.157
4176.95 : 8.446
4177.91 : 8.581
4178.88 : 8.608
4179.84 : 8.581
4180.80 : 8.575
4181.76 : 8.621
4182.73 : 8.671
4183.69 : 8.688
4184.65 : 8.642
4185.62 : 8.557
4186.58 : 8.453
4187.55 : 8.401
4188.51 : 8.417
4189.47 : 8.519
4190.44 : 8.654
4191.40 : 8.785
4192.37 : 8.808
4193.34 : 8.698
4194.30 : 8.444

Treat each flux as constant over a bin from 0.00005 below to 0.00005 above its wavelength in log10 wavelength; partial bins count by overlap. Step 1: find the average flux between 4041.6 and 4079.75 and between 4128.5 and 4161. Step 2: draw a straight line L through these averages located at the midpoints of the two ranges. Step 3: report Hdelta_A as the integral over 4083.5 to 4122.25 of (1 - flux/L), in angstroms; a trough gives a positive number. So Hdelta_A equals 2.38 angstroms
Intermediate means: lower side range 8.29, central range 7.68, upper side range 8.08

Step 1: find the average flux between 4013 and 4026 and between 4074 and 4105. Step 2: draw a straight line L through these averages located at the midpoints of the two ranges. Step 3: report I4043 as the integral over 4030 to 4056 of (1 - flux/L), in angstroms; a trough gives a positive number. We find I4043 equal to -0.3 angstroms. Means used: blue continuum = 8.33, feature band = 8.18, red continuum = 7.59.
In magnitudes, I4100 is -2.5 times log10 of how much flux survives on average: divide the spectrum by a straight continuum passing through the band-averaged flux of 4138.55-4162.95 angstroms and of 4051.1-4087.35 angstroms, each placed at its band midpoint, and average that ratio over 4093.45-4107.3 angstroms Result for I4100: 0.20 mag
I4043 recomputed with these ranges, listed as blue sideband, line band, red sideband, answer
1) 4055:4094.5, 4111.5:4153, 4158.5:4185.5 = 1.26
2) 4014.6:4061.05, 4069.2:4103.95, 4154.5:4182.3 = 2.13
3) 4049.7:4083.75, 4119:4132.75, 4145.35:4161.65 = 0.32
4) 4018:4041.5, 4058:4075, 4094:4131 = -1.57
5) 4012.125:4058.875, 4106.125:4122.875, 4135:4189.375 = 0.55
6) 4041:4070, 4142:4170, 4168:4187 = 0.33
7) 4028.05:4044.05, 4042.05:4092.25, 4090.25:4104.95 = -3.34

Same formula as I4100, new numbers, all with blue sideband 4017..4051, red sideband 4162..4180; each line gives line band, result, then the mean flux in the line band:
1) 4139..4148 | -0.02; 8.4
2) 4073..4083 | 0.04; 7.88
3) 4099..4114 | 0.13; 7.29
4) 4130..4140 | 0.02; 8.07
